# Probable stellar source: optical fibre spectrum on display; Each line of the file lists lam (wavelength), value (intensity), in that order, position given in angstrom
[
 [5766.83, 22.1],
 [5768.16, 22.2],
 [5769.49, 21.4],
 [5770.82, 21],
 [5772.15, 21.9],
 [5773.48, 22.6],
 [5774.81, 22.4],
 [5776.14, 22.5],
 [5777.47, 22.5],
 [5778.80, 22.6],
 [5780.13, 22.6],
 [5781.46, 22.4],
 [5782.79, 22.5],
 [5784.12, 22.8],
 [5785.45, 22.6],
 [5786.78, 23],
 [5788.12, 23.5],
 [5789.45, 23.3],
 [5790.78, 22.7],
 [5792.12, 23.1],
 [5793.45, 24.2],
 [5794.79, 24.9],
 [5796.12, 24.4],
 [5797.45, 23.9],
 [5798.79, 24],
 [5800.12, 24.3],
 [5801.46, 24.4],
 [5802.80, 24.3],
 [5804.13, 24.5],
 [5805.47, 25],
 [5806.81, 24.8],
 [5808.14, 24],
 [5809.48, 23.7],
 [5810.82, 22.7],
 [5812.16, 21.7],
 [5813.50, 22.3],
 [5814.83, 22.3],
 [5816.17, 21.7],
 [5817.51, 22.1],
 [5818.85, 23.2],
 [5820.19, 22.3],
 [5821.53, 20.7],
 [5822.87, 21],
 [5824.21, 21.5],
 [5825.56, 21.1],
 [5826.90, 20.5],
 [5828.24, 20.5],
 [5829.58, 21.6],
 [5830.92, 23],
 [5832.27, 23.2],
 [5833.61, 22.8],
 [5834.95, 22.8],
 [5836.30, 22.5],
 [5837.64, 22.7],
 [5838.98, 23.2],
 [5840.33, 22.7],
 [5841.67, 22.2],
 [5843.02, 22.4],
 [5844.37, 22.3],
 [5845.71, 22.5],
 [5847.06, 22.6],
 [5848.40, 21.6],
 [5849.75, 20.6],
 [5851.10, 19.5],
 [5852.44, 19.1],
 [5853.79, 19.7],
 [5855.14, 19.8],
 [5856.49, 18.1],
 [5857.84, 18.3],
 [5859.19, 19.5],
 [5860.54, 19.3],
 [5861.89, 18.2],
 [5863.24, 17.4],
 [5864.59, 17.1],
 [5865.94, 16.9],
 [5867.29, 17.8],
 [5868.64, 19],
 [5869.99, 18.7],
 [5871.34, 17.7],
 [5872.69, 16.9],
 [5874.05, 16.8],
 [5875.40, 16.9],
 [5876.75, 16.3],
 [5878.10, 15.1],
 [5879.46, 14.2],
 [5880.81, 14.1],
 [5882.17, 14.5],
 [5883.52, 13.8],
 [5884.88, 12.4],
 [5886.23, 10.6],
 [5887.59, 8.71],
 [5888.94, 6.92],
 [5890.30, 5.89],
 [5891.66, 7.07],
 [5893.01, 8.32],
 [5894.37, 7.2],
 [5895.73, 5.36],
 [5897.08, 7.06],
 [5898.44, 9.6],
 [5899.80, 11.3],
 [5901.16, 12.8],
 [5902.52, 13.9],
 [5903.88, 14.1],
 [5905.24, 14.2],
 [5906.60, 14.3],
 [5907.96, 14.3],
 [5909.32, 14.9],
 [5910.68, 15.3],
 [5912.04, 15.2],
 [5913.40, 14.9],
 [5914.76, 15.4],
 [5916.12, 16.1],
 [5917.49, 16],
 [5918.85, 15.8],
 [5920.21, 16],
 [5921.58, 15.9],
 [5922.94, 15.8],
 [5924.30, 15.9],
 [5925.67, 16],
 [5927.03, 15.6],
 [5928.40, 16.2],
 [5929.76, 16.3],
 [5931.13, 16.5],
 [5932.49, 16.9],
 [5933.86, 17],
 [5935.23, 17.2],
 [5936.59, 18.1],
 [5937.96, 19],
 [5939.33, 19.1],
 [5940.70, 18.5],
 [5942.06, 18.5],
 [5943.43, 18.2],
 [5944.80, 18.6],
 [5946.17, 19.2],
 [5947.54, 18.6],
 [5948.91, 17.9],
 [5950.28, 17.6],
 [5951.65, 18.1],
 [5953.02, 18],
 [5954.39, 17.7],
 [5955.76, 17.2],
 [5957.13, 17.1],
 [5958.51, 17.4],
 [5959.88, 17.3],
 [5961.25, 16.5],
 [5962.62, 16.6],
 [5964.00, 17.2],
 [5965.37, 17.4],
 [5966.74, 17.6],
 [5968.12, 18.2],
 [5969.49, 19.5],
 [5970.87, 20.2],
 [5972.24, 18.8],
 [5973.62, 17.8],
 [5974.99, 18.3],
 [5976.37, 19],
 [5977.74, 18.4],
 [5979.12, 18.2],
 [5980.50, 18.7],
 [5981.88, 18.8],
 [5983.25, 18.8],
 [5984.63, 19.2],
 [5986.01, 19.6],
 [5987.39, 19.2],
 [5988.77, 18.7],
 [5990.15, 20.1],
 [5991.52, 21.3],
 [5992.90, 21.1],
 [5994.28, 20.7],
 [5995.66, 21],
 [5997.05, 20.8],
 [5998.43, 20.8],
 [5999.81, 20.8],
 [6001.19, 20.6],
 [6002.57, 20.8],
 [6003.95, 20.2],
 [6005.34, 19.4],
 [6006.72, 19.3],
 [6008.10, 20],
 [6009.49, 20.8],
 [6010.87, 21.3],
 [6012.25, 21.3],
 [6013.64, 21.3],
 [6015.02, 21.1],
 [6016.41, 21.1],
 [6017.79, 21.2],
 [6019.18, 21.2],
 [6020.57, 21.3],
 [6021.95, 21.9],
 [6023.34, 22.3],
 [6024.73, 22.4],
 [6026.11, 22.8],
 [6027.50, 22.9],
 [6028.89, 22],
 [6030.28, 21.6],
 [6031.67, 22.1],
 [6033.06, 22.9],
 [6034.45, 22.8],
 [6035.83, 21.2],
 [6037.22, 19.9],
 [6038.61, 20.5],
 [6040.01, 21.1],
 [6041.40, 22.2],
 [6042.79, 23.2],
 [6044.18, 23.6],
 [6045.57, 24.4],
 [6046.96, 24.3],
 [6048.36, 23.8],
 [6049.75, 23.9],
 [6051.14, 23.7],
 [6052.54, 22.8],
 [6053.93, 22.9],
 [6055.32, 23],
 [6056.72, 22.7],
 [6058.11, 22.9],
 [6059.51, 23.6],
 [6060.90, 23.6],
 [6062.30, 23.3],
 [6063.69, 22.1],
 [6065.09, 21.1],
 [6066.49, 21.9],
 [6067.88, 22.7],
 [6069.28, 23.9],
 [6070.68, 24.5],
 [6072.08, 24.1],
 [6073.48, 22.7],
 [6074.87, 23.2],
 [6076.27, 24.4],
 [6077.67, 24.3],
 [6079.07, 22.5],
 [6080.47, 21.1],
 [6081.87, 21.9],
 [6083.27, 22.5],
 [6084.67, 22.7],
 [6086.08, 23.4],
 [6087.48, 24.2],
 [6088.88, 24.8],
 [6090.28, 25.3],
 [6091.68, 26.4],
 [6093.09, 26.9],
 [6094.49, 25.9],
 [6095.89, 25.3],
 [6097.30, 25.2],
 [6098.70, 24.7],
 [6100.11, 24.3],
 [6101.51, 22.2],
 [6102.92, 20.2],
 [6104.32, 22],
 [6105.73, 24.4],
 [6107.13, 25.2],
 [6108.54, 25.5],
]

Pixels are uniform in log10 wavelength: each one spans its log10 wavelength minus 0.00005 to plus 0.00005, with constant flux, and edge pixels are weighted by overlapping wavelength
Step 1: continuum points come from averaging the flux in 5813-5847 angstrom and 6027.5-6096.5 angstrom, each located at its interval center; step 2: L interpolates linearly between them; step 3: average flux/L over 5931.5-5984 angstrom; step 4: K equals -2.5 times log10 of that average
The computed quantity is 0.25 mag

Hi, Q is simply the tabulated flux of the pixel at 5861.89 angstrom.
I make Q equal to 18.2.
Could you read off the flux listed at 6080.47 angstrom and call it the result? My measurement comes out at 21.1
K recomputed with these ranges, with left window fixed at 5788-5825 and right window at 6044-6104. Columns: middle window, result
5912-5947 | 0.353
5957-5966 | 0.344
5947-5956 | 0.291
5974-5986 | 0.244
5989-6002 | 0.134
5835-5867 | 0.145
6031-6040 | 0.095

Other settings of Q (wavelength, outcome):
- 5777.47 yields 22.5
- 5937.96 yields 19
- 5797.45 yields 23.9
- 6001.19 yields 20.6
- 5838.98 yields 23.2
